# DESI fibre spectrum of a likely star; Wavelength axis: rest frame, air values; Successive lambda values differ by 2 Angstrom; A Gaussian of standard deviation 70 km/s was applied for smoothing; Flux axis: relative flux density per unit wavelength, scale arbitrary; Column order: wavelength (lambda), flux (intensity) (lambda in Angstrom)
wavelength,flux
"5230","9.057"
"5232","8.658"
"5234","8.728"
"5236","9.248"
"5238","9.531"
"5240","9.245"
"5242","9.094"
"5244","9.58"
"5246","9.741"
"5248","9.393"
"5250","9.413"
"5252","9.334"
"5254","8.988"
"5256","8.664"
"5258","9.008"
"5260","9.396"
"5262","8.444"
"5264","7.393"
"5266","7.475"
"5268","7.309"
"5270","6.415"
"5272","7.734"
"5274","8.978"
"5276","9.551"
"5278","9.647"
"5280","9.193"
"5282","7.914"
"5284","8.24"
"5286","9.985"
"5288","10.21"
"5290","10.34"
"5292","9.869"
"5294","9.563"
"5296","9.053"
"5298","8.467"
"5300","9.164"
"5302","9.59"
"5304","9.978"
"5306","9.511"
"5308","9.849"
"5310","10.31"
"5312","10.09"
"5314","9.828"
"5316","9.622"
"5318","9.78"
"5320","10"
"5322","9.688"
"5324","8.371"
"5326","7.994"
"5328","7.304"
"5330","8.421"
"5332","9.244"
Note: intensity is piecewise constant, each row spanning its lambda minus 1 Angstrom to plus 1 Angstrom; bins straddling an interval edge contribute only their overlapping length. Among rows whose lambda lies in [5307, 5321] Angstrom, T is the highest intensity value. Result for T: 10.31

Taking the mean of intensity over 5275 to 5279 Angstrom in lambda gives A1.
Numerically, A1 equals 9.6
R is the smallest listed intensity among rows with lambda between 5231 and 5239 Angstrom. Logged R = 8.658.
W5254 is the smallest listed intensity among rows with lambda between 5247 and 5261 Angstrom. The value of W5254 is 8.664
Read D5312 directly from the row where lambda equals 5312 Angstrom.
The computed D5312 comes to 10.09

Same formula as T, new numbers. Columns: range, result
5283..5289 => 10.21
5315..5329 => 10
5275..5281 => 9.647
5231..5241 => 9.531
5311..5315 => 10.09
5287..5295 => 10.34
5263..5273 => 7.734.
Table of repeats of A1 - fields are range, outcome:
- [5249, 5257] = 9.1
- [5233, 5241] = 9.19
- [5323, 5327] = 8.18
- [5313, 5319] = 9.74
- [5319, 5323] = 9.84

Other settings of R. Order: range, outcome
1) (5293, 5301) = 8.467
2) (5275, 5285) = 7.914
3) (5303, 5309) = 9.511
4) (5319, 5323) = 9.688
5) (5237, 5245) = 9.094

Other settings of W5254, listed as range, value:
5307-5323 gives 9.622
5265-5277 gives 6.415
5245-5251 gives 9.393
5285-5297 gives 9.053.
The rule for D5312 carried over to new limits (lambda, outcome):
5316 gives 9.622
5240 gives 9.245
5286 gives 9.985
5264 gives 7.393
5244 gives 9.58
